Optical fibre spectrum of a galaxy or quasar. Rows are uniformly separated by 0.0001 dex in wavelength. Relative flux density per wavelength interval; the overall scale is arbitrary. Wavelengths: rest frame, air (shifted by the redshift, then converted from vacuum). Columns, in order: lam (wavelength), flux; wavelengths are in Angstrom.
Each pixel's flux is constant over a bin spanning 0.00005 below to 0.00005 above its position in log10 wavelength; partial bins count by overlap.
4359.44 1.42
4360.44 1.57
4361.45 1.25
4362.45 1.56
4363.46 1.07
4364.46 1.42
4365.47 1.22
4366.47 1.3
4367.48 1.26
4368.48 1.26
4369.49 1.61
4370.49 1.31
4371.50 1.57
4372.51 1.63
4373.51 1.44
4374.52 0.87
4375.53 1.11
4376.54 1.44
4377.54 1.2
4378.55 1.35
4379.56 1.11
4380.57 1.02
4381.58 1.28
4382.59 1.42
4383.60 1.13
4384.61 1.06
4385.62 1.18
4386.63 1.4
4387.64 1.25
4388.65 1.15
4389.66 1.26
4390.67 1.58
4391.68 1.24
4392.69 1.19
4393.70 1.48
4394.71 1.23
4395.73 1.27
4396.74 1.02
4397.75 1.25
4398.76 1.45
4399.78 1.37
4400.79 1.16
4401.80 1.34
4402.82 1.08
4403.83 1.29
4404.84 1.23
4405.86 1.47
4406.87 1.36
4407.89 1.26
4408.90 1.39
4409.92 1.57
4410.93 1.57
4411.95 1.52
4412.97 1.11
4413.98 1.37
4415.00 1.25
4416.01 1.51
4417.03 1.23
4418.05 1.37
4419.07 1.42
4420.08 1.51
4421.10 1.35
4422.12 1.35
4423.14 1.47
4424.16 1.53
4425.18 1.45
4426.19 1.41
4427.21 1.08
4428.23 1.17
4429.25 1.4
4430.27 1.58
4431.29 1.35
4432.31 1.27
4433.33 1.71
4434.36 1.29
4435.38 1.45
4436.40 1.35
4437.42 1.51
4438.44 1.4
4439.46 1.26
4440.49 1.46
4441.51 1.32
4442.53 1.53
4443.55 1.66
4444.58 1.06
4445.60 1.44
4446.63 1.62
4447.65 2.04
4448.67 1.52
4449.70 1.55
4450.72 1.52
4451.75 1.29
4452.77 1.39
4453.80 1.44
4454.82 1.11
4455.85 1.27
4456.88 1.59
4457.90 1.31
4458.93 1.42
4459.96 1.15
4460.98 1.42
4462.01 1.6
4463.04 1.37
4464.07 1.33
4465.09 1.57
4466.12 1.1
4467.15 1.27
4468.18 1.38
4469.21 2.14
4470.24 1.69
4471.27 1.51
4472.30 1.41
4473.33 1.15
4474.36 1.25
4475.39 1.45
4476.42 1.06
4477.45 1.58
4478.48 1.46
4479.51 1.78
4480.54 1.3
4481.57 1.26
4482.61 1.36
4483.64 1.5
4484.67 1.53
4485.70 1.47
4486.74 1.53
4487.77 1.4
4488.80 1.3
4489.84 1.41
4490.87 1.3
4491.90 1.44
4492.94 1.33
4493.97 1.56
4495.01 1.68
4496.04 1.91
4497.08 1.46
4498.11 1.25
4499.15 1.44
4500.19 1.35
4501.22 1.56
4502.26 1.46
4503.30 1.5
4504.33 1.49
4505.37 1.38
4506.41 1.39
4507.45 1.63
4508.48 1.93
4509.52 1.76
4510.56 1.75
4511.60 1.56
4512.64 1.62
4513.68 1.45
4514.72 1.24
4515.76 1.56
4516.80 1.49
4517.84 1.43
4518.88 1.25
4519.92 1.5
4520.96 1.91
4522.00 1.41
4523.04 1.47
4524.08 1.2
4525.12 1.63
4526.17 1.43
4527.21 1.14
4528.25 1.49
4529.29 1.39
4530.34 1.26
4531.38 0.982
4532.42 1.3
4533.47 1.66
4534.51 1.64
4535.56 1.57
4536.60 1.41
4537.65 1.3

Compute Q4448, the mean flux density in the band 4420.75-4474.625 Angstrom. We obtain 1.42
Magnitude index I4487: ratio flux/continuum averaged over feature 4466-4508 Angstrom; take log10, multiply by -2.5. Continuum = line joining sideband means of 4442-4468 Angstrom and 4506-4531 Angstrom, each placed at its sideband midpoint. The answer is 0.00 mag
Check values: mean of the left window 1.42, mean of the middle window 1.45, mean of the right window 1.49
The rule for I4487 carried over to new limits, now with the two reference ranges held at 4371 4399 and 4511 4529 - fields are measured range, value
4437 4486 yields -0.04 mag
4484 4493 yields 0.00 mag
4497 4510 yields -0.05 mag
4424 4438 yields -0.05 mag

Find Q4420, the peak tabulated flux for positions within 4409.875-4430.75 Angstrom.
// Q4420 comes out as 1.58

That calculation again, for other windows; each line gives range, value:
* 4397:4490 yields 2.14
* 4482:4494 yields 1.56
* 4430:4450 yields 2.04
